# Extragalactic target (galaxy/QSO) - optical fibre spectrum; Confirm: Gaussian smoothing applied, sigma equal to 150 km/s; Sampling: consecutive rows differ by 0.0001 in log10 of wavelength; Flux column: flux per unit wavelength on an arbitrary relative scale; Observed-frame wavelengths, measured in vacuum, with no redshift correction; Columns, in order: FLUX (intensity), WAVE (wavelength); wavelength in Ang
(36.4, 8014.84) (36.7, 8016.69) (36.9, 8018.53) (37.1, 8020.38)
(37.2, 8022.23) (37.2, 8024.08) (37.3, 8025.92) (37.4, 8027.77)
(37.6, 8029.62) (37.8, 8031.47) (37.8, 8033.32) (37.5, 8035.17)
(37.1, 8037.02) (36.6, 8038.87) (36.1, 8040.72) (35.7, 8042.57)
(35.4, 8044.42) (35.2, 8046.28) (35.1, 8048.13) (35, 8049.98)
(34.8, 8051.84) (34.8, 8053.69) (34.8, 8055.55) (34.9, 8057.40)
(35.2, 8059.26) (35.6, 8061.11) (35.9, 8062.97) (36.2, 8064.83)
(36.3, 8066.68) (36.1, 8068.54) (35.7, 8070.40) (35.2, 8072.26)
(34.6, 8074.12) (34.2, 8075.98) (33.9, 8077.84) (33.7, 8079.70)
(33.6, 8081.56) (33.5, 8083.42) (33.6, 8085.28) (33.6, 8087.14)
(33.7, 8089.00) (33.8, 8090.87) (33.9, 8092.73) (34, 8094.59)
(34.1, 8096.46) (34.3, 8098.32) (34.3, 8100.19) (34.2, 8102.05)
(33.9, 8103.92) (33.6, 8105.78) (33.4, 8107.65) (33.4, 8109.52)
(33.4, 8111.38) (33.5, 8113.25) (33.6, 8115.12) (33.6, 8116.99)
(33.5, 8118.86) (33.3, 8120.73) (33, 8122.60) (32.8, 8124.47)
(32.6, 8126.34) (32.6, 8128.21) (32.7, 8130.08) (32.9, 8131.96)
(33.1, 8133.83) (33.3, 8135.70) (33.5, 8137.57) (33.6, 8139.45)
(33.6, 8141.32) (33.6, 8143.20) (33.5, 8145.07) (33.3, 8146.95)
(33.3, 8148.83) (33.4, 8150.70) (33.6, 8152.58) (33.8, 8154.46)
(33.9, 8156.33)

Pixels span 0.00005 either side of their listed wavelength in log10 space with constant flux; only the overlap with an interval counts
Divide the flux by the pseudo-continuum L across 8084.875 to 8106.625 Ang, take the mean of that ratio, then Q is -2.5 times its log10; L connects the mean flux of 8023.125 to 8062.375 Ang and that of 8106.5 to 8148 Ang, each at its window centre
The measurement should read 0.01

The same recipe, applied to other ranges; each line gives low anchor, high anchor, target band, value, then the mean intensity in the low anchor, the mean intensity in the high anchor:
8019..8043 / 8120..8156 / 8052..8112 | 0.027 mag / 37.1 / 33.3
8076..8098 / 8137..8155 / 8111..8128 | 0.014 mag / 33.8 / 33.5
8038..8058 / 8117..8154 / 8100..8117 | 0.006 mag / 35.3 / 33.2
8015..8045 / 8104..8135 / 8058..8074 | -0.007 mag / 37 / 33.2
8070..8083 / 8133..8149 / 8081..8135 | 0.012 mag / 34.3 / 33.4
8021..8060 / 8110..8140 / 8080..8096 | 0.025 mag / 36.2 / 33.2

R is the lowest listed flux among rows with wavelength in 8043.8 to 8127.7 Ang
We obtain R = 32.6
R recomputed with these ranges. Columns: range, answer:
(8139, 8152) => 33.3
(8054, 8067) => 34.8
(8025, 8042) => 36.1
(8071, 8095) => 33.5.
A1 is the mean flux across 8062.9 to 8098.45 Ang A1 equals 34.5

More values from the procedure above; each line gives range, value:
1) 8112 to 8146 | 33.2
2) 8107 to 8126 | 33.3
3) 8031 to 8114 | 34.9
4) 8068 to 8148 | 33.7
